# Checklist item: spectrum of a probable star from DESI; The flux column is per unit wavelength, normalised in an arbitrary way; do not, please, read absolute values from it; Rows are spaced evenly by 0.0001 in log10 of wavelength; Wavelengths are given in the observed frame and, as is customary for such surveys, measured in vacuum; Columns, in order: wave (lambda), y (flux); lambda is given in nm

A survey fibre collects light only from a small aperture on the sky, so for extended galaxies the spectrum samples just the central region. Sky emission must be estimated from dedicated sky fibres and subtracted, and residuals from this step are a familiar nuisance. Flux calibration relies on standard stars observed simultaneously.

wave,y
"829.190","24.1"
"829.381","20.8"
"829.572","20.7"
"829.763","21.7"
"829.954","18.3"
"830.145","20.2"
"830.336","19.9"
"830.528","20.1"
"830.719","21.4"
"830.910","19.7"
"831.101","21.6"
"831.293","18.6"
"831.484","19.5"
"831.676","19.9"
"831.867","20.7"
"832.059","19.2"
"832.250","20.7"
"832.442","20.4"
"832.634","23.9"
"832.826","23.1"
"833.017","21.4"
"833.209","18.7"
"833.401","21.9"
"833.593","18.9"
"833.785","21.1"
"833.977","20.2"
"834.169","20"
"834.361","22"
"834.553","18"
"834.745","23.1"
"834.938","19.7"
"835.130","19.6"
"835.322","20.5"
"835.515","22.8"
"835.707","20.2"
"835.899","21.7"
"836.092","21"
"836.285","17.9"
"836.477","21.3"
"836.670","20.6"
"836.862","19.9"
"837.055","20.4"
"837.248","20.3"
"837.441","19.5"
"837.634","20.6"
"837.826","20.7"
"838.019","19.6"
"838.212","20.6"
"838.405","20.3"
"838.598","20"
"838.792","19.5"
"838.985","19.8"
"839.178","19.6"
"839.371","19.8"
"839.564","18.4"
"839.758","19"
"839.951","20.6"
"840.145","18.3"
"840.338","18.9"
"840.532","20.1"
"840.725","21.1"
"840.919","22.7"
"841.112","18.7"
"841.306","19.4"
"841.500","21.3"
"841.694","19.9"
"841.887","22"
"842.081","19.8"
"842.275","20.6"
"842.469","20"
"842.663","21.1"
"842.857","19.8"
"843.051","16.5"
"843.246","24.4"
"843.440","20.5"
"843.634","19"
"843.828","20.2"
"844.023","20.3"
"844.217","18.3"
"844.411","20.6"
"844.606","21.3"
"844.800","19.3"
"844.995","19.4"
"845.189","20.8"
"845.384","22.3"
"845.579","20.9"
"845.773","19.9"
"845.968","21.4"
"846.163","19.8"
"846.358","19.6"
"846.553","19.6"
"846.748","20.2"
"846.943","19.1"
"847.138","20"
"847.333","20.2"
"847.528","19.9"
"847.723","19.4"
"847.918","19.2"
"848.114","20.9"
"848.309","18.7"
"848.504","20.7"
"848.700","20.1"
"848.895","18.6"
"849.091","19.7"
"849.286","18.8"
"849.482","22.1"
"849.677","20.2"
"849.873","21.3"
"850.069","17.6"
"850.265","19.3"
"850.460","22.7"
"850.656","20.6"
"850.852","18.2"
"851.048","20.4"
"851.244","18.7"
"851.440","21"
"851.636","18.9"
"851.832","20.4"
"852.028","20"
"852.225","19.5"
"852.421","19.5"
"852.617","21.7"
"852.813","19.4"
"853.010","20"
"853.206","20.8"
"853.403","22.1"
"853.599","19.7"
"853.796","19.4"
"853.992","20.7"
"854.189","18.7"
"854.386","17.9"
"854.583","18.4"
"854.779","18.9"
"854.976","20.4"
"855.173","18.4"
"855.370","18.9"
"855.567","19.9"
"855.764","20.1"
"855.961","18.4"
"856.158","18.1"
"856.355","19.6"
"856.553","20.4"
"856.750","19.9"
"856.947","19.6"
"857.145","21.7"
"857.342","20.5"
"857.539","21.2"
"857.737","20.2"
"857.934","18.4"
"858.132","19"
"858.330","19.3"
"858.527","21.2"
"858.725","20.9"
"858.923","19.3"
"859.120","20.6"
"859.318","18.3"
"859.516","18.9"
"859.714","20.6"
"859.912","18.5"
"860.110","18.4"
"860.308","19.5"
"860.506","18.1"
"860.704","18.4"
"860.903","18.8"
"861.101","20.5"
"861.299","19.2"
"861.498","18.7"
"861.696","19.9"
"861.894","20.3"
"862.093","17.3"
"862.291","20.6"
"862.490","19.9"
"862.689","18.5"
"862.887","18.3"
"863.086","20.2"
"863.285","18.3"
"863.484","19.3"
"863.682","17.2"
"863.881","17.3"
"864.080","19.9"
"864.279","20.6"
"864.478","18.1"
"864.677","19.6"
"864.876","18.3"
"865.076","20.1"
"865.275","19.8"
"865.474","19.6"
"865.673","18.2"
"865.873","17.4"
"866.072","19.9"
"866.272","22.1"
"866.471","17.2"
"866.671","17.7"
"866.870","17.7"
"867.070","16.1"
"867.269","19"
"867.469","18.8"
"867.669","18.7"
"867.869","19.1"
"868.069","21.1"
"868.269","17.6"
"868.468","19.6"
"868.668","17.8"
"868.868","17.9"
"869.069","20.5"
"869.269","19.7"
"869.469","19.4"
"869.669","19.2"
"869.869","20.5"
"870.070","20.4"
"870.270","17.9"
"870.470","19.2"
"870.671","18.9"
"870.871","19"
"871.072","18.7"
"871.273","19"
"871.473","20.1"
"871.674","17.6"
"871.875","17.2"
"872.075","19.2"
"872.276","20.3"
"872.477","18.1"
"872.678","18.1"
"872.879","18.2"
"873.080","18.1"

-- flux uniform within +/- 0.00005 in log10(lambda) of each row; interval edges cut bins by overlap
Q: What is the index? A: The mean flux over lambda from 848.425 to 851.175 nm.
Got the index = 20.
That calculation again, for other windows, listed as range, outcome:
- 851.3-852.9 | 20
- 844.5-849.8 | 20.1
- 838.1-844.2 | 20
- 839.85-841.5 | 20.1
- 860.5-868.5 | 19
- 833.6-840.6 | 20.1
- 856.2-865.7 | 19.4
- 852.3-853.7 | 20.4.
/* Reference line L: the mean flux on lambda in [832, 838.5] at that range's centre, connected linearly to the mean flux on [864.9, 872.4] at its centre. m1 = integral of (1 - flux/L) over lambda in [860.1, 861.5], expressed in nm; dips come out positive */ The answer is 0.03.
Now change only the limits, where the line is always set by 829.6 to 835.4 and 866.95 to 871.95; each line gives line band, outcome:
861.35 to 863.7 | 0.013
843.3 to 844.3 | 0.006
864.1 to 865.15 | -0.013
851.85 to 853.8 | -0.063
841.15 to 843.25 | -0.015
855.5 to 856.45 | 0.014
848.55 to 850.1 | -0.013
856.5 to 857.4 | -0.045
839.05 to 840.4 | 0.061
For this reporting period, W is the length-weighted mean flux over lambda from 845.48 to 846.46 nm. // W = 20.3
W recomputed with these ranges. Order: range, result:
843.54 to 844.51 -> 19.7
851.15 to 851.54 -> 19.9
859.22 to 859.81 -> 19.3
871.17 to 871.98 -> 18.5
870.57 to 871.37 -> 18.9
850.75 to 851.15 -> 19.3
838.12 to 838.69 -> 20.3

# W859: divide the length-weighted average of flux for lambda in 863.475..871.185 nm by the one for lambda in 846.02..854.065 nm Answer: 0.95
